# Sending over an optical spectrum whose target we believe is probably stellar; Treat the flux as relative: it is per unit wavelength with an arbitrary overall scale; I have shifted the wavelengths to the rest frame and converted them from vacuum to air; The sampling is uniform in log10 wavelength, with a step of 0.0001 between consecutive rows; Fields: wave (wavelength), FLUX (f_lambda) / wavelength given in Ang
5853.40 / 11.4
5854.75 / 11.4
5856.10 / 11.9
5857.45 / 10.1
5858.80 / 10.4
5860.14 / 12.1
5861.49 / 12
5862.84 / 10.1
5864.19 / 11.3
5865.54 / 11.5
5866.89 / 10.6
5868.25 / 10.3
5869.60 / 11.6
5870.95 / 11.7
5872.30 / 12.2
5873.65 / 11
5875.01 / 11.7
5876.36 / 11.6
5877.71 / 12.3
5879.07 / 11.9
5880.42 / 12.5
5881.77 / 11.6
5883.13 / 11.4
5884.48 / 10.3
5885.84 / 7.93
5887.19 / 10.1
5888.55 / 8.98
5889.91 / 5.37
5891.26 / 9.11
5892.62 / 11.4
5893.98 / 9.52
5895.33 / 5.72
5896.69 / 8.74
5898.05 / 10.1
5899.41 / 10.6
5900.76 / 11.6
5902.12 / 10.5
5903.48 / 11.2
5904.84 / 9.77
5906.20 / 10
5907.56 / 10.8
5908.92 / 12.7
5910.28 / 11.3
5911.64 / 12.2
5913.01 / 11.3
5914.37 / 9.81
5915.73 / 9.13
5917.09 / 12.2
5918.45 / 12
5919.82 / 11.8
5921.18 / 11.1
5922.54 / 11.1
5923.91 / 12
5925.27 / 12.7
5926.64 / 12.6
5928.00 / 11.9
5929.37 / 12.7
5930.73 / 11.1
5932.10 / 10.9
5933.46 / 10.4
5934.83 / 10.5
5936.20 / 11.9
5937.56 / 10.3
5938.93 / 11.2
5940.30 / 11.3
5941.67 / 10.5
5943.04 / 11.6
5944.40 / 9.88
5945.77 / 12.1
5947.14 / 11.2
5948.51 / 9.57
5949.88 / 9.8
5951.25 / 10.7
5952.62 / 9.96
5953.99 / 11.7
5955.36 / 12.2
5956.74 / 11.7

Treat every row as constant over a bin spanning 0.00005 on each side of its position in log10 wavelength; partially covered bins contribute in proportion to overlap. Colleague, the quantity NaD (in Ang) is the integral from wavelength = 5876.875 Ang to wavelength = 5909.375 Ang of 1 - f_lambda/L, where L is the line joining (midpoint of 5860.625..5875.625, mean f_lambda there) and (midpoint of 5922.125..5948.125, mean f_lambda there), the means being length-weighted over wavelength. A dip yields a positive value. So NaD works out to 3.27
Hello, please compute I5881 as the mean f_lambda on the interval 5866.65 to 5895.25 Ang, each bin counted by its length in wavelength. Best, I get 10.5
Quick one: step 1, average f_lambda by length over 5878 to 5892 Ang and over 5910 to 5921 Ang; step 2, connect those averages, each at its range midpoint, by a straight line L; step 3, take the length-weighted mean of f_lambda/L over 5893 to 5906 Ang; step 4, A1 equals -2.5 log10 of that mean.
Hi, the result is 0.08 mag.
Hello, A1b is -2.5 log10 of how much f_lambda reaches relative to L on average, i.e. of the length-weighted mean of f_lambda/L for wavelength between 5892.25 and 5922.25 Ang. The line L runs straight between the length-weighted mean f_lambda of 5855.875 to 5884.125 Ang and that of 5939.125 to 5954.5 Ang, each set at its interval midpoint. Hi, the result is 0.047 mag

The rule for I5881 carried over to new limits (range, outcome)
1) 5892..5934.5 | 10.9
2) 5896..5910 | 10.6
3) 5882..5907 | 9.62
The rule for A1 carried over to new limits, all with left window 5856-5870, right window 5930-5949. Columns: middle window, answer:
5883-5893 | 0.20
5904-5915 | 0.00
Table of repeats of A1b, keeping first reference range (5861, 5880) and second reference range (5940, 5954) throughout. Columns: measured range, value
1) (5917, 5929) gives -0.096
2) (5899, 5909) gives 0.030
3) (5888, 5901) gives 0.232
